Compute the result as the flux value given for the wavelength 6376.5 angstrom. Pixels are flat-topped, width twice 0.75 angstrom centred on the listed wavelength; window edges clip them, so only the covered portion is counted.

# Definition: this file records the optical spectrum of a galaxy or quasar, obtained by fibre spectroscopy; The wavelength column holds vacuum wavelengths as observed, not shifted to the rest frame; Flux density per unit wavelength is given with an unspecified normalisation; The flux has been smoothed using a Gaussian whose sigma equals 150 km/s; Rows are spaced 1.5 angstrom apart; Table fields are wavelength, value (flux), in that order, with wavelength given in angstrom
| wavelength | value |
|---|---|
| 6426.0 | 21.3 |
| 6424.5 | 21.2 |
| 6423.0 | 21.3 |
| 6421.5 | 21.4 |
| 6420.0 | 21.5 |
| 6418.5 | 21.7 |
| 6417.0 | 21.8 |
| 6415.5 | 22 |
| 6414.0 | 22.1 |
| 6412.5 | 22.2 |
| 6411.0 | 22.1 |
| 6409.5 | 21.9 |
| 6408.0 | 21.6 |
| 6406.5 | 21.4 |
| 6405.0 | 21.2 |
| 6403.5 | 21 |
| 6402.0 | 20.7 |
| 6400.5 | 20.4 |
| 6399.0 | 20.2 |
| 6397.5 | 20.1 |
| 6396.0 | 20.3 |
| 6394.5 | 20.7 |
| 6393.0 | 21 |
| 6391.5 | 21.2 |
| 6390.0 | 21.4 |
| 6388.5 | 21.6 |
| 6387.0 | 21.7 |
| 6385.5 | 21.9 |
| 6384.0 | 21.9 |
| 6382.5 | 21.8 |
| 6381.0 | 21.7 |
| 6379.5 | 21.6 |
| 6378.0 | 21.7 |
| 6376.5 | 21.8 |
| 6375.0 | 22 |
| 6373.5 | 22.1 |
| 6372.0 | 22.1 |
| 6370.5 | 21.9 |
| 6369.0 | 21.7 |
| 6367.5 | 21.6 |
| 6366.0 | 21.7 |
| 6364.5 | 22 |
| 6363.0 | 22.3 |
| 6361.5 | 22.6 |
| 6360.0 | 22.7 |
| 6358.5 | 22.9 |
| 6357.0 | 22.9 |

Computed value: 21.8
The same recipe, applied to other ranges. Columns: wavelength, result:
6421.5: 21.4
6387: 21.7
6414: 22.1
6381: 21.7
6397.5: 20.1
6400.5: 20.4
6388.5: 21.6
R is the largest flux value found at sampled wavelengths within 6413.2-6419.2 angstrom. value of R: 22.1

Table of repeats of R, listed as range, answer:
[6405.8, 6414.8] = 22.2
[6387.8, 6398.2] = 21.6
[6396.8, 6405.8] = 21.2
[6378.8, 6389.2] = 21.9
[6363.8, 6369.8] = 22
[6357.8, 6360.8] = 22.9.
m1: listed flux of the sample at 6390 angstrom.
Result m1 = 21.4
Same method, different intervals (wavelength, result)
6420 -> 21.5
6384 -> 21.9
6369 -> 21.7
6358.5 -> 22.9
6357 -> 22.9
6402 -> 20.7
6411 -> 22.1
